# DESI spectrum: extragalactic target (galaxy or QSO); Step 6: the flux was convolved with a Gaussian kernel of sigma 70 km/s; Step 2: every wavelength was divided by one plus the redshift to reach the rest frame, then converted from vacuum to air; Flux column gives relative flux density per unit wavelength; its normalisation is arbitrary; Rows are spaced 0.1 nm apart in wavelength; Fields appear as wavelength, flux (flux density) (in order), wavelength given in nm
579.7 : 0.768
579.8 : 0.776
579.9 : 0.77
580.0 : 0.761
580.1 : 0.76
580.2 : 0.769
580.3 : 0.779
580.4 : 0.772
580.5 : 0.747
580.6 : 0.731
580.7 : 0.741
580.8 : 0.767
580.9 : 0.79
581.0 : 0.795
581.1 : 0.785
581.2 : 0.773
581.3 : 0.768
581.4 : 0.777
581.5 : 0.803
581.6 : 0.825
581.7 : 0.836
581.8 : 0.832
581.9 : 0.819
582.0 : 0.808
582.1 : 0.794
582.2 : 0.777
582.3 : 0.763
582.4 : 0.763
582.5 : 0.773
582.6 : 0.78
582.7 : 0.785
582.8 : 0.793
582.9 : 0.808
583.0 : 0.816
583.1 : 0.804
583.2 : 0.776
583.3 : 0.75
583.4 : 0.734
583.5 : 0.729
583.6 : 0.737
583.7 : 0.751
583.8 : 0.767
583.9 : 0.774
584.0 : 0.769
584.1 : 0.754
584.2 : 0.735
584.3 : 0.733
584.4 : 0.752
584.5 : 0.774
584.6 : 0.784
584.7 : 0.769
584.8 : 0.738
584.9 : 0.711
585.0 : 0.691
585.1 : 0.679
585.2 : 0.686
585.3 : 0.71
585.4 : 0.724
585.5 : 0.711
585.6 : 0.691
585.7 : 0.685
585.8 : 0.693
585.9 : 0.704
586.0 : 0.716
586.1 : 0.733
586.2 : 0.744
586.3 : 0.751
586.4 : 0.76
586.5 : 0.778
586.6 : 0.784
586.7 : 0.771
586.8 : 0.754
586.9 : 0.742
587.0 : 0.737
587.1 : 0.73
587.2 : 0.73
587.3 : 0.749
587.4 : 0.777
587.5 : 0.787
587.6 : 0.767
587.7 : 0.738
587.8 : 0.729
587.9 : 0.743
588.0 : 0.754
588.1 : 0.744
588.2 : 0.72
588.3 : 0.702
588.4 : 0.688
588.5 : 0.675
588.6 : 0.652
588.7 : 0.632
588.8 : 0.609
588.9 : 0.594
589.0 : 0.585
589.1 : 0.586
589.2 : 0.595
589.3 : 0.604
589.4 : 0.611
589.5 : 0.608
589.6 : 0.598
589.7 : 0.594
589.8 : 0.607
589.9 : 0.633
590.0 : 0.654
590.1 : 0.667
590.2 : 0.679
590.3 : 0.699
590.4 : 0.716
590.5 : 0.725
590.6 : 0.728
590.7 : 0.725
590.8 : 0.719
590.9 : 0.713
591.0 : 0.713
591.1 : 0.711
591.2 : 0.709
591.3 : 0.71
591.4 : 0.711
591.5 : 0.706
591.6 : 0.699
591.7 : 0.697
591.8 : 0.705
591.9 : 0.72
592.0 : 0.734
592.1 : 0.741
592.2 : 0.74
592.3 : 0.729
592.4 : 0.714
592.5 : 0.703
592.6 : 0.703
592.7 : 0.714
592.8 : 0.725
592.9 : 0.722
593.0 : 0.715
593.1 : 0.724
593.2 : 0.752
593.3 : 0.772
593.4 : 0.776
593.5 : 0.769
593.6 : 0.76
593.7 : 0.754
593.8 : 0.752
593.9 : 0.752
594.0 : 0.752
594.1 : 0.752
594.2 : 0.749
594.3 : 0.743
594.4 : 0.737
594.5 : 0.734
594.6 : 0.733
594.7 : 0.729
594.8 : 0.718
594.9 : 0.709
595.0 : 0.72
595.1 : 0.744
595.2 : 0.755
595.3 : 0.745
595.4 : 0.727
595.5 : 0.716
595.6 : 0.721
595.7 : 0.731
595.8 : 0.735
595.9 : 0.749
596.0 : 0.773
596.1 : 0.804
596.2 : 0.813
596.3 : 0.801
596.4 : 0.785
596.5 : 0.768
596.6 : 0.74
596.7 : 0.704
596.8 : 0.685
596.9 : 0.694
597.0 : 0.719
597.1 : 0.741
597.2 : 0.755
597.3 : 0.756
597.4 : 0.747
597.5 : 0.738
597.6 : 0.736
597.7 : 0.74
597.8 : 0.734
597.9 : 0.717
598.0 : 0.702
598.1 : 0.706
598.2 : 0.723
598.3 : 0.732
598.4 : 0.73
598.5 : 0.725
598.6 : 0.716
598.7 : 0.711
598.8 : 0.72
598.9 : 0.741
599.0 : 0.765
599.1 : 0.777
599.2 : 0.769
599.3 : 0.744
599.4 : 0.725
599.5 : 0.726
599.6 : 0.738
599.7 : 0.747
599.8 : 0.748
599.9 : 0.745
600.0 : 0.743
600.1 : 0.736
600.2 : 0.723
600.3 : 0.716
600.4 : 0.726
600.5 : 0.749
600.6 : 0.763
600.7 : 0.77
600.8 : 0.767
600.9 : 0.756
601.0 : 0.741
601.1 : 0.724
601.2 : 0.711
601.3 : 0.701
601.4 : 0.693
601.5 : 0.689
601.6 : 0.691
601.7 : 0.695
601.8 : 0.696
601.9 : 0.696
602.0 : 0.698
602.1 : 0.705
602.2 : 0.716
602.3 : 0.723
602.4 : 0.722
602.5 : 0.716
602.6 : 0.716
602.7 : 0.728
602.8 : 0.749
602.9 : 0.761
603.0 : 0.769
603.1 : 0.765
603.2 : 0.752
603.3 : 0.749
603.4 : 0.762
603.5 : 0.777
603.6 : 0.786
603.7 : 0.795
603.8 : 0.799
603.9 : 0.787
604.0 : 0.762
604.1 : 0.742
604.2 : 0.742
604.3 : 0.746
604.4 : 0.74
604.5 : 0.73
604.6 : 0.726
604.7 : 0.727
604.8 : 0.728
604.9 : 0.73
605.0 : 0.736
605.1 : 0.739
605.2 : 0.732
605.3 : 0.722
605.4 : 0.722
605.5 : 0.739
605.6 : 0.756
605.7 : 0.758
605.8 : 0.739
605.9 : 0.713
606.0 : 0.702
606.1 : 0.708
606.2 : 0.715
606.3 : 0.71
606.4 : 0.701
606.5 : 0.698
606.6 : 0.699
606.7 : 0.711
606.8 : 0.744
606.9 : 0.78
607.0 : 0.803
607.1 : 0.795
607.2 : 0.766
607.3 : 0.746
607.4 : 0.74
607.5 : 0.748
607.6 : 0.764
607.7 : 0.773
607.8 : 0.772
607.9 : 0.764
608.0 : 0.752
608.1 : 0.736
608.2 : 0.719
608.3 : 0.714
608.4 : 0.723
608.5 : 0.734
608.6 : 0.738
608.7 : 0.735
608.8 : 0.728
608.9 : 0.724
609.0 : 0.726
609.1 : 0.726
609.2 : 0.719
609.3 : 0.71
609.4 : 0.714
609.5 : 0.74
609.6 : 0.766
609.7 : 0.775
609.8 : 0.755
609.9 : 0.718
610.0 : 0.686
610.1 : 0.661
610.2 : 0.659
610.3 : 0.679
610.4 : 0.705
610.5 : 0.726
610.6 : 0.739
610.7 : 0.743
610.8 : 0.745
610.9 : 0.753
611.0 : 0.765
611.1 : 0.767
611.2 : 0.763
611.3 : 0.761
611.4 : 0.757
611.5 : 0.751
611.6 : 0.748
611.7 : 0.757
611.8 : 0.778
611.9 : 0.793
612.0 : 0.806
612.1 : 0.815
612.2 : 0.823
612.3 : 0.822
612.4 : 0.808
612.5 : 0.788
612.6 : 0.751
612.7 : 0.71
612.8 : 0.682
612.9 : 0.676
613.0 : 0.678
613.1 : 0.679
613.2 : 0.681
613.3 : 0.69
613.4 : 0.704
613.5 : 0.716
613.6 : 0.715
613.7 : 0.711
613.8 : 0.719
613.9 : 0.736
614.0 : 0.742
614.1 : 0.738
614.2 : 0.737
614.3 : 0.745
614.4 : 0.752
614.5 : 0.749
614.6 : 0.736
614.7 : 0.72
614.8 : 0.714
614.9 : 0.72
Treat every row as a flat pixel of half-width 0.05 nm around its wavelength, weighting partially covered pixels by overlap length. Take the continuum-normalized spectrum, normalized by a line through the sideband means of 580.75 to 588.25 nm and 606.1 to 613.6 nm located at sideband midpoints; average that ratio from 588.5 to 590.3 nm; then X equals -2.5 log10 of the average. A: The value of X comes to 0.21 mag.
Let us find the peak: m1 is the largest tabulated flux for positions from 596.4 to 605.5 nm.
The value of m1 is 0.799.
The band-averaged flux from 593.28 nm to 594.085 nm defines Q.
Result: 0.76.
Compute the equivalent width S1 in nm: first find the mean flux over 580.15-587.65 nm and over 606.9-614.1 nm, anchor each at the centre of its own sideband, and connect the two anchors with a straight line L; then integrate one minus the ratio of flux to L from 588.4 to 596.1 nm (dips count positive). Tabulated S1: 0.49 nm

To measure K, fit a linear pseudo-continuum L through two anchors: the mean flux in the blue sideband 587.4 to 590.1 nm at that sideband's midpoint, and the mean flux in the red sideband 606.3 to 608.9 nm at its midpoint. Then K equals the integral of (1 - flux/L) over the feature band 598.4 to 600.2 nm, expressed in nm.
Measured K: -0.08 nm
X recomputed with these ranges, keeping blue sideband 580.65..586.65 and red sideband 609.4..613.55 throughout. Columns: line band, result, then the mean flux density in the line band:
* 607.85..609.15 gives 0.01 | 0.732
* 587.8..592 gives 0.12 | 0.676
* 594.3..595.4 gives 0.03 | 0.733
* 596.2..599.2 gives 0.02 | 0.737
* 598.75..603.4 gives 0.02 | 0.733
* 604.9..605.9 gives 0.01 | 0.736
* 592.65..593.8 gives 0.01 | 0.744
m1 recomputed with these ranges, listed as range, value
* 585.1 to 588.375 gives 0.787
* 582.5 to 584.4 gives 0.816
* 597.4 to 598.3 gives 0.74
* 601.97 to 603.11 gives 0.769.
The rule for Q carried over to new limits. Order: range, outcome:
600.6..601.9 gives 0.72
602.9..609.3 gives 0.742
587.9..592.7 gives 0.681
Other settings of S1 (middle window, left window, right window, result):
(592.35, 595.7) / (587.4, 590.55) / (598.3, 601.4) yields -0.17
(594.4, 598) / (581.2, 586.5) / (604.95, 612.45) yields 0.05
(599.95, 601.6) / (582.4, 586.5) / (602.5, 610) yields 0.03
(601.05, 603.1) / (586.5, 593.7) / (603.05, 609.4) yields 0.04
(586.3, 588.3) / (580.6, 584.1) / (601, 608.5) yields 0.05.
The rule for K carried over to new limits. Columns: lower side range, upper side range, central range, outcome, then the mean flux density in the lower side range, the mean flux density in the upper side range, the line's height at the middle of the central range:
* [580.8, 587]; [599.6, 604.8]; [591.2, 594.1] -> 0.07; 0.759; 0.737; 0.749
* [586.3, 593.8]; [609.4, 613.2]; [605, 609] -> -0.01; 0.706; 0.743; 0.735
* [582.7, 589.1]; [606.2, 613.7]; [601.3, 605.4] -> 0.00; 0.731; 0.738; 0.736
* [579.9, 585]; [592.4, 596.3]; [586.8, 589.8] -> 0.30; 0.772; 0.742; 0.757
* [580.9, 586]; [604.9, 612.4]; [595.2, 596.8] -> 0.00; 0.76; 0.742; 0.751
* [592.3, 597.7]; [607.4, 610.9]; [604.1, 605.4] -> 0.00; 0.741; 0.73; 0.734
